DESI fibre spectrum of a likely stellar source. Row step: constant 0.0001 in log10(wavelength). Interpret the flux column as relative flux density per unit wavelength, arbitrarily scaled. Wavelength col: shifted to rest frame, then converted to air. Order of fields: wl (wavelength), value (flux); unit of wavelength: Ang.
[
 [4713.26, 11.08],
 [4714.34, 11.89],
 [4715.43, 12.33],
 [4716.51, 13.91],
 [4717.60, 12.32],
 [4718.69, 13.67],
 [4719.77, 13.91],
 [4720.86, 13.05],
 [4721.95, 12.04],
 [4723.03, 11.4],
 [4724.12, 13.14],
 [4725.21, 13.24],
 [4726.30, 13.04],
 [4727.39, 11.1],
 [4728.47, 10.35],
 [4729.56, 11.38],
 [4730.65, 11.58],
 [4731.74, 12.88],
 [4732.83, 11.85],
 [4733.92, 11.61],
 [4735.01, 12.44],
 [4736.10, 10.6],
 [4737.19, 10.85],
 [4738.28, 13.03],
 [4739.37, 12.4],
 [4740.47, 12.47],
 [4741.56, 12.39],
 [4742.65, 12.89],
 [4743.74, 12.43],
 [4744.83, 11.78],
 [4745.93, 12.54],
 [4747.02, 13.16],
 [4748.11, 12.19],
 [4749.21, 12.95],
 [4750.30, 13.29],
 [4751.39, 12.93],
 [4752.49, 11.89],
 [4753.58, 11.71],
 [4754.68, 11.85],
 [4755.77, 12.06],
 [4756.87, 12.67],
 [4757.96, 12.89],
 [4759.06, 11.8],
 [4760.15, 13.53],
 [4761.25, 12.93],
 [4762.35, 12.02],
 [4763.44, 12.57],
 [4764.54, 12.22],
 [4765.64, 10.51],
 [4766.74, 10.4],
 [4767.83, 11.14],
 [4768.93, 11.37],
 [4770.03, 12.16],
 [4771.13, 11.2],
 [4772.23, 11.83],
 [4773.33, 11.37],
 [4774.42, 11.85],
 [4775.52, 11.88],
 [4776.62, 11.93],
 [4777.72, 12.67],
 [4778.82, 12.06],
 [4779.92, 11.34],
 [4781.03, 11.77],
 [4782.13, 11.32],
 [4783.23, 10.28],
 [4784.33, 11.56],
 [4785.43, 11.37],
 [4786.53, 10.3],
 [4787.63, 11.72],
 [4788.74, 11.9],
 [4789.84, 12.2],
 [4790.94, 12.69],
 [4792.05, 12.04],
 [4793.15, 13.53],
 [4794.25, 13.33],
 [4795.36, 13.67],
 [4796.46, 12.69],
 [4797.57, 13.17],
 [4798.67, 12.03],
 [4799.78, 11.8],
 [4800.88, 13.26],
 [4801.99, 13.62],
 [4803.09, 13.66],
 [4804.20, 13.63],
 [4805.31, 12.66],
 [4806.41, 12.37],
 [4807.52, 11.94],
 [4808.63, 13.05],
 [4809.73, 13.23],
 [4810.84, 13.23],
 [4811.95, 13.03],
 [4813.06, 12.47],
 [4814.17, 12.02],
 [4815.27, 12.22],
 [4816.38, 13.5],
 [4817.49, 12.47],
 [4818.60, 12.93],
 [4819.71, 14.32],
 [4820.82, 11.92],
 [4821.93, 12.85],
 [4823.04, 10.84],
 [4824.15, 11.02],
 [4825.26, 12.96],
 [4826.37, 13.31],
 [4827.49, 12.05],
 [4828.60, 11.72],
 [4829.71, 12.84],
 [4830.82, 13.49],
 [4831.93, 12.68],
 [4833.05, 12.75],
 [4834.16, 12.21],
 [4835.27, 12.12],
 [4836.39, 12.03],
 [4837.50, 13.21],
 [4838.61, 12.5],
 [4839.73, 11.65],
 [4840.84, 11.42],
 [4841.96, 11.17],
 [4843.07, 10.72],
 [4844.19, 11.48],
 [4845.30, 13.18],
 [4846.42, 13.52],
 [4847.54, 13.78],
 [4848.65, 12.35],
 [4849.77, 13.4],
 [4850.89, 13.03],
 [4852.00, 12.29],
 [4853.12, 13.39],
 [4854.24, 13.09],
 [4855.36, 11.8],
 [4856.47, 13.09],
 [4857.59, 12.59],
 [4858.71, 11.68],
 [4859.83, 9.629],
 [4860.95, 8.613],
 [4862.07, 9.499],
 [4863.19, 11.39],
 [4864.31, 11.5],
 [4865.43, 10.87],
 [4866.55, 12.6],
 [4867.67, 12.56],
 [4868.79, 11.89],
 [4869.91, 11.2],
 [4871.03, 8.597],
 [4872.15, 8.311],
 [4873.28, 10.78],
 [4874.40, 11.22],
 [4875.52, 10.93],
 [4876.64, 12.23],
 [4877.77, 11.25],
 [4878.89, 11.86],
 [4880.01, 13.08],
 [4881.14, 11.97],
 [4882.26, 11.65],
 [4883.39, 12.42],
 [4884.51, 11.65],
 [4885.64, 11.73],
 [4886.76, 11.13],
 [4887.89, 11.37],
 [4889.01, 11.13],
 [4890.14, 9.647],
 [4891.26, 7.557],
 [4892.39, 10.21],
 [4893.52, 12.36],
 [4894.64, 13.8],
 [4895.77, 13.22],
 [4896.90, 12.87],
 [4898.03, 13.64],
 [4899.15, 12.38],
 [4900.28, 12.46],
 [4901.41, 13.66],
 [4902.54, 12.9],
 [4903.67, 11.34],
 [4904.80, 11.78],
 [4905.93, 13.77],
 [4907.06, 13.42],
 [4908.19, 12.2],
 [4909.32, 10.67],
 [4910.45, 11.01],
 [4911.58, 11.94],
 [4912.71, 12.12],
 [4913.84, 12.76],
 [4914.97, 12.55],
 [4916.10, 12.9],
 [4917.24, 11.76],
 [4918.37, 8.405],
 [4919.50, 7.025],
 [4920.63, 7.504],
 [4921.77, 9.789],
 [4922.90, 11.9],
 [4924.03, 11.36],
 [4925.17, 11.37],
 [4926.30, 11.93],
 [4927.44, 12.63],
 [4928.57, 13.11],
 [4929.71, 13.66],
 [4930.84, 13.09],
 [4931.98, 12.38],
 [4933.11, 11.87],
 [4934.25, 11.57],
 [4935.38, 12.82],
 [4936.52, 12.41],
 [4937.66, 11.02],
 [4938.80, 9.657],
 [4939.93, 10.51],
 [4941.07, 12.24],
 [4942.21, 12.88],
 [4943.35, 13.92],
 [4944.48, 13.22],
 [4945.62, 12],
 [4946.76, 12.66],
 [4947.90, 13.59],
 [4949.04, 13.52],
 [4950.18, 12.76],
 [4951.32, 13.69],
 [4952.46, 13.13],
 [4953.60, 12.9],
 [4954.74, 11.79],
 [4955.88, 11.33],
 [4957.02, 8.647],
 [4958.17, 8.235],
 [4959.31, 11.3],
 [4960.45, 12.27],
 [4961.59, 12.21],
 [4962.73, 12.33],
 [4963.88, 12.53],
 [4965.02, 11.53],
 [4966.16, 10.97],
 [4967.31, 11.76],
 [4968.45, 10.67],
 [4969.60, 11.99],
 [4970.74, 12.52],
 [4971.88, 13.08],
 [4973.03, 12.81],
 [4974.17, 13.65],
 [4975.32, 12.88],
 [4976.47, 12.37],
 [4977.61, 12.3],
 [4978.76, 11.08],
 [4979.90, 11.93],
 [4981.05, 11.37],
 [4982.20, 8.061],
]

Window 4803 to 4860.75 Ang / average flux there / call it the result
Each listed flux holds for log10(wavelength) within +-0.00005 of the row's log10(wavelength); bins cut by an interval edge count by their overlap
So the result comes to 12.5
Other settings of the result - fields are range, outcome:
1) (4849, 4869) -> 11.8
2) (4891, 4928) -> 11.7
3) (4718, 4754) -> 12.3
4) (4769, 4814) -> 12.3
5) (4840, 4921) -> 11.7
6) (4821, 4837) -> 12.3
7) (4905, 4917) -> 12.3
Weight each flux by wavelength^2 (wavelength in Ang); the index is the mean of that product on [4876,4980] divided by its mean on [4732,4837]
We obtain 1.0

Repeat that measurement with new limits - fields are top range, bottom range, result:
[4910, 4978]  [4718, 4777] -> 1.06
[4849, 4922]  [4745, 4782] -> 1.01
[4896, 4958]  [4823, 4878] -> 1.04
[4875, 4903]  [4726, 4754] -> 1.04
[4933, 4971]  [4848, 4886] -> 1.07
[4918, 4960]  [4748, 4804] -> 1.03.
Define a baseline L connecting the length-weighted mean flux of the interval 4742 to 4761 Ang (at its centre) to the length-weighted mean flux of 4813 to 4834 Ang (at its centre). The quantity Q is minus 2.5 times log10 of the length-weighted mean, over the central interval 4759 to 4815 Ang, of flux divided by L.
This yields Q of 0.03 mag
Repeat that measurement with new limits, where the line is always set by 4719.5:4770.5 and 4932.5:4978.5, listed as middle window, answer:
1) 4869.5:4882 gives 0.10 mag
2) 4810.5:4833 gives -0.04 mag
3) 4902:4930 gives 0.05 mag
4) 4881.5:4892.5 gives 0.11 mag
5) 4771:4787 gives 0.06 mag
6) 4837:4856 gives -0.03 mag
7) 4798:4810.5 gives -0.06 mag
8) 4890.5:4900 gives 0.01 mag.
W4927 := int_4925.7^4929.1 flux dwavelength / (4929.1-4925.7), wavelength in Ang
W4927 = 12.6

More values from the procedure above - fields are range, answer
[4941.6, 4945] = 13.3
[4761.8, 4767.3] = 11.6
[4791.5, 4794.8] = 13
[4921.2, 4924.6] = 11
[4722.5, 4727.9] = 12.4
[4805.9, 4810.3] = 12.6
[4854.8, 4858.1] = 12.5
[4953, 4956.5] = 12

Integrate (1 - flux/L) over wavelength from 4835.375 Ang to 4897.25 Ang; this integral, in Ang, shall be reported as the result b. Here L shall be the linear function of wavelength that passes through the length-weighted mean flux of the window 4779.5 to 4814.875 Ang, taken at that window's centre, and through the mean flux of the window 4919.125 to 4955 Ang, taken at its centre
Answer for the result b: 2.77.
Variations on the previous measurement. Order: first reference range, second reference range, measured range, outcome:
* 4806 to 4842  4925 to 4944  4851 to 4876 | 2.23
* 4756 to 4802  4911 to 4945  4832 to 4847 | -0.35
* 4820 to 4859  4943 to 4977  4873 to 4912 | 1.43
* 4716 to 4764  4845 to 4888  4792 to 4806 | -1.12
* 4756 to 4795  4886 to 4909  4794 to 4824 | -2.12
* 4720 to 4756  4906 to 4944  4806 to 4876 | -0.86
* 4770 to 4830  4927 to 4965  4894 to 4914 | -0.54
